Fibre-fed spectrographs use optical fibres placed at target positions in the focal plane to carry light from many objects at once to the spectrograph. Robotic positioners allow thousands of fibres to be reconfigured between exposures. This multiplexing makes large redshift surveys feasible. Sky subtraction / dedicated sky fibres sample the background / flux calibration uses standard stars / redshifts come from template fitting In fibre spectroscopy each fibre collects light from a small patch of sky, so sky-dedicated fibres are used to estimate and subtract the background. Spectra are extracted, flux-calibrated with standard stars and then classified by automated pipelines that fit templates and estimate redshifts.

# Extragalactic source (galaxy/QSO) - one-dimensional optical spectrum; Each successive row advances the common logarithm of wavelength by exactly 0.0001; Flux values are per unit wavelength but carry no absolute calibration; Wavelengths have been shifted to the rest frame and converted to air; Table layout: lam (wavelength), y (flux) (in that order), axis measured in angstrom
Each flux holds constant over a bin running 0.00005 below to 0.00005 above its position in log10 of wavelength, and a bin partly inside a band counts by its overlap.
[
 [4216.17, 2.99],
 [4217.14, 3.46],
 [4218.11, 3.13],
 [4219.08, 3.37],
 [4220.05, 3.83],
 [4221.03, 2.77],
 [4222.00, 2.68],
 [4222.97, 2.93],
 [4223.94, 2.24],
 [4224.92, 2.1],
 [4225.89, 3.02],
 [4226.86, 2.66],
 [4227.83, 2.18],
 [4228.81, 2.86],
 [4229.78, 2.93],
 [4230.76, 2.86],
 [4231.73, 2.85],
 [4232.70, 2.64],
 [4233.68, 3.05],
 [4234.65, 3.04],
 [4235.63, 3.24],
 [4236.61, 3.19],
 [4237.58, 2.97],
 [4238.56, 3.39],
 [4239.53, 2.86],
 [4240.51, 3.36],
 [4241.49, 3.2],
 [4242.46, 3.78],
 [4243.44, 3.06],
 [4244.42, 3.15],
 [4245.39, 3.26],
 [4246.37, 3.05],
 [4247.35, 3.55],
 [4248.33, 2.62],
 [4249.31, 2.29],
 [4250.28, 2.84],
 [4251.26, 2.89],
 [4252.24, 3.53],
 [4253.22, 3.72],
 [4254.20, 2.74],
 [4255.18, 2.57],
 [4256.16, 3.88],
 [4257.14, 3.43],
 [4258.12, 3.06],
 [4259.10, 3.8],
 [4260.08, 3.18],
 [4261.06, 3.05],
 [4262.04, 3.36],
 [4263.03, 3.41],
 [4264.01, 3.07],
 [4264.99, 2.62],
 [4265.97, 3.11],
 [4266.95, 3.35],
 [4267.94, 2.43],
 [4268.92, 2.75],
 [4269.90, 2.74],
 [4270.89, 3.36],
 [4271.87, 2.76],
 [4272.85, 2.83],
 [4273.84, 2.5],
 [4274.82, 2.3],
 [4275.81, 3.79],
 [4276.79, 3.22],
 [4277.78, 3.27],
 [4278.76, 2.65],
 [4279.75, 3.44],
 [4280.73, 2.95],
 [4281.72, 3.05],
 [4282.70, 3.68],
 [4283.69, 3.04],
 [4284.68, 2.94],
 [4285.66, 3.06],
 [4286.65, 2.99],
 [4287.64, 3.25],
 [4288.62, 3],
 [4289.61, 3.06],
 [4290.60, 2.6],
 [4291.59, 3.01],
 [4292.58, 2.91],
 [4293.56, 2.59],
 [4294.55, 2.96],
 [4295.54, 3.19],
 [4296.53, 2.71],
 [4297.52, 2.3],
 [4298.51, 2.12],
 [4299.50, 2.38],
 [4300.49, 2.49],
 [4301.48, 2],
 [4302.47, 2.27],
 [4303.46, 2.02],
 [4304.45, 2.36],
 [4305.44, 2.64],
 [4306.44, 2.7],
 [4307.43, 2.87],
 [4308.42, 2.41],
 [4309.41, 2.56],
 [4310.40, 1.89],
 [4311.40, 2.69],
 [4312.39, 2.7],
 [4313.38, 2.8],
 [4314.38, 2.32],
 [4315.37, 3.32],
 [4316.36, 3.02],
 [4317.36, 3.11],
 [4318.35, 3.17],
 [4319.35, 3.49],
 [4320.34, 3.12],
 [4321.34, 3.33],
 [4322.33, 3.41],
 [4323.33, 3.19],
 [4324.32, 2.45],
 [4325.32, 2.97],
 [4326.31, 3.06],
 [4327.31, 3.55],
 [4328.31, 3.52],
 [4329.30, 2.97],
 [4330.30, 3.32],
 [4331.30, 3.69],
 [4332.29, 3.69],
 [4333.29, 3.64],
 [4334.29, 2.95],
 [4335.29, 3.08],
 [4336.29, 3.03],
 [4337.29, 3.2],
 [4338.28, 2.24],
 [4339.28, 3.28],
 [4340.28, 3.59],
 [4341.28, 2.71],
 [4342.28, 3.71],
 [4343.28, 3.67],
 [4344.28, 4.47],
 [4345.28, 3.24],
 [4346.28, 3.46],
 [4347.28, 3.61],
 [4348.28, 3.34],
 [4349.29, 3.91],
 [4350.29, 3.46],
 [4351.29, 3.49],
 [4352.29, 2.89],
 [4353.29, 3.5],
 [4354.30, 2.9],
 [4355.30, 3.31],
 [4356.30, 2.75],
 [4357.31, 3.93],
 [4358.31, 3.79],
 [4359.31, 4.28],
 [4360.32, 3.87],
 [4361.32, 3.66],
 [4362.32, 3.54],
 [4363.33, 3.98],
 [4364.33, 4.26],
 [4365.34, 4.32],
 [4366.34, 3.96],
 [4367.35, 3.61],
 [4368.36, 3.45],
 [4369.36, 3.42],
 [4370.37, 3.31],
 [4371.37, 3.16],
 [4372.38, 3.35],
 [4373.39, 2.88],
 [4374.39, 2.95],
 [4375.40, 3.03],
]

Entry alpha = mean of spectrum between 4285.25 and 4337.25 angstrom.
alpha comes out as 2.89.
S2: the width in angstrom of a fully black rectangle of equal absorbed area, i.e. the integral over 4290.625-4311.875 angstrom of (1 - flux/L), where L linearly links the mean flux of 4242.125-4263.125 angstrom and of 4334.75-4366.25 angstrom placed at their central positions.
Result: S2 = 5.17 angstrom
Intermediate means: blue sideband 3.18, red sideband 3.51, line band 2.53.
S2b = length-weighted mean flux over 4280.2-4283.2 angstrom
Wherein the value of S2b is 3.23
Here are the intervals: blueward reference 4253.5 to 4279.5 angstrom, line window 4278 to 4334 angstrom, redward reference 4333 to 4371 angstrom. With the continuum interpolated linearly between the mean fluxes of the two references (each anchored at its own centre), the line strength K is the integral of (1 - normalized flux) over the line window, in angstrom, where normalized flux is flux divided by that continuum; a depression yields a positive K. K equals 6.1 angstrom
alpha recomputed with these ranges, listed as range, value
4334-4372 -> 3.49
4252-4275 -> 3.07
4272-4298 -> 2.97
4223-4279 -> 3.01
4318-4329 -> 3.2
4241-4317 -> 2.91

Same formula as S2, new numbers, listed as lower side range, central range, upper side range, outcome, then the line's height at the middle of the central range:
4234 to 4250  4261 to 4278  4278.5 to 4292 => 0.5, 3.08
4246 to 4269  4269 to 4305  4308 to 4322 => 1.9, 2.98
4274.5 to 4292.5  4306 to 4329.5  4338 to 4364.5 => 2.5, 3.3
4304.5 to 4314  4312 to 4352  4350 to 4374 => -3.6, 2.99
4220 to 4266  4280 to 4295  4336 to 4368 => 1.0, 3.24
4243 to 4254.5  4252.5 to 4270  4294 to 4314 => -1.2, 2.94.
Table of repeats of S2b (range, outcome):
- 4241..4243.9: 3.35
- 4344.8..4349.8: 3.51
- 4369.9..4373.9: 3.18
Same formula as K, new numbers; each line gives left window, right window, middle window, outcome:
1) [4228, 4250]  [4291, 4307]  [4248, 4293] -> -4.4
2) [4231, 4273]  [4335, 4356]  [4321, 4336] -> 0.2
